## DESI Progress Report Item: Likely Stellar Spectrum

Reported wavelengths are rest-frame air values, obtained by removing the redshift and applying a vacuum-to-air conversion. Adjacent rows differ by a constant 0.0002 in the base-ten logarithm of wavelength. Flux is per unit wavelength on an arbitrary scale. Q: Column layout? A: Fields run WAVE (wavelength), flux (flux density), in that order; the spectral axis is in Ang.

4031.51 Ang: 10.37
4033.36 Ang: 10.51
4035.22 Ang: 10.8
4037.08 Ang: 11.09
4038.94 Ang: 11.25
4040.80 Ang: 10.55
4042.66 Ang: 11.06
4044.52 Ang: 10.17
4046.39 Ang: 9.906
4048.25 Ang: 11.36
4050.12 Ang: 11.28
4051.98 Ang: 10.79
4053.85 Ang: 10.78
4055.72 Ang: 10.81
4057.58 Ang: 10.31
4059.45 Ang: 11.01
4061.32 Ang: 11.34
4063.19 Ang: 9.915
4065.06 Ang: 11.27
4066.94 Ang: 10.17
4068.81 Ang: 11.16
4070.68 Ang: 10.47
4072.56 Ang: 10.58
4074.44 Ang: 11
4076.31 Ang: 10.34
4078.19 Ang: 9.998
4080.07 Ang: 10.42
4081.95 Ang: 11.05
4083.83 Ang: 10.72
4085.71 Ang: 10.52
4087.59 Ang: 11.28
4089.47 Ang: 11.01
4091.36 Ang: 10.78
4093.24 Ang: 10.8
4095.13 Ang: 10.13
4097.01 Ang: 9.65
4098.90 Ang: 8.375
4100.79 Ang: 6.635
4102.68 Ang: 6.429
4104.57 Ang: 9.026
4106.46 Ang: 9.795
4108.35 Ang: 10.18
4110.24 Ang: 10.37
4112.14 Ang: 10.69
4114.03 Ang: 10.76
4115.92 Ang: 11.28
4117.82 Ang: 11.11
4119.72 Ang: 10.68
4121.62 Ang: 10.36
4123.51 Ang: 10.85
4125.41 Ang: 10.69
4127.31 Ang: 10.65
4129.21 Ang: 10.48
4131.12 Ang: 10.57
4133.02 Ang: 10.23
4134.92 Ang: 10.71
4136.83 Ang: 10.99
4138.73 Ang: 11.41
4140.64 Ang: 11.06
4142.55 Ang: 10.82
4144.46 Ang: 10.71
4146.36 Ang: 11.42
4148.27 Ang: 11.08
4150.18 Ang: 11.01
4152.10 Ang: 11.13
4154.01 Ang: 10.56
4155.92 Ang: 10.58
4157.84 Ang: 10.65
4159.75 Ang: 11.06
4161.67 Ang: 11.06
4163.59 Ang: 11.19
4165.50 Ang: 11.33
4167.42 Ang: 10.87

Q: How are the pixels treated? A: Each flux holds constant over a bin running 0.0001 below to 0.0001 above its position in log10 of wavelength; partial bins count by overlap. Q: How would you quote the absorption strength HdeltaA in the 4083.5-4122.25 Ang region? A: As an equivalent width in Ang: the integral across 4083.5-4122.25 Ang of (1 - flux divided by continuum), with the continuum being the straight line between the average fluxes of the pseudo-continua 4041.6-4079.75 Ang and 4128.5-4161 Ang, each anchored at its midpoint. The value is 2.7 Ang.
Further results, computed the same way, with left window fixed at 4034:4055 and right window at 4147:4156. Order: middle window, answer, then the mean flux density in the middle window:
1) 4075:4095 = 0.3 Ang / 10.7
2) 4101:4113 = 1.8 Ang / 9.23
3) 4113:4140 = 0.3 Ang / 10.8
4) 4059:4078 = 0.3 Ang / 10.7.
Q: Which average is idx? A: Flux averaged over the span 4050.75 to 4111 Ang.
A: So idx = 10.2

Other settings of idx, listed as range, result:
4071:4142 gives 10.3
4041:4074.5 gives 10.7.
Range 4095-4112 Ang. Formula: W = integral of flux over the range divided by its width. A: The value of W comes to 8.98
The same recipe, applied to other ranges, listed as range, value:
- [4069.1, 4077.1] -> 10.7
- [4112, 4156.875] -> 10.8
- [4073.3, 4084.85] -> 10.6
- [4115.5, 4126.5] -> 10.8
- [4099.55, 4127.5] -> 9.93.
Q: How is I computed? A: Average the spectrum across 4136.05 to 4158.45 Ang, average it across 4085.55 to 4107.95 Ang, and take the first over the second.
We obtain 1.15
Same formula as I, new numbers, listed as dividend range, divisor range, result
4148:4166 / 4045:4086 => 1.02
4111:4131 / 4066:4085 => 1.01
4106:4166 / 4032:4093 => 1.01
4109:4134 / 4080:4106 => 1.09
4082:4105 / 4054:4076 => 0.90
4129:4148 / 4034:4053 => 1.00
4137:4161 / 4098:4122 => 1.14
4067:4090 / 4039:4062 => 0.99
